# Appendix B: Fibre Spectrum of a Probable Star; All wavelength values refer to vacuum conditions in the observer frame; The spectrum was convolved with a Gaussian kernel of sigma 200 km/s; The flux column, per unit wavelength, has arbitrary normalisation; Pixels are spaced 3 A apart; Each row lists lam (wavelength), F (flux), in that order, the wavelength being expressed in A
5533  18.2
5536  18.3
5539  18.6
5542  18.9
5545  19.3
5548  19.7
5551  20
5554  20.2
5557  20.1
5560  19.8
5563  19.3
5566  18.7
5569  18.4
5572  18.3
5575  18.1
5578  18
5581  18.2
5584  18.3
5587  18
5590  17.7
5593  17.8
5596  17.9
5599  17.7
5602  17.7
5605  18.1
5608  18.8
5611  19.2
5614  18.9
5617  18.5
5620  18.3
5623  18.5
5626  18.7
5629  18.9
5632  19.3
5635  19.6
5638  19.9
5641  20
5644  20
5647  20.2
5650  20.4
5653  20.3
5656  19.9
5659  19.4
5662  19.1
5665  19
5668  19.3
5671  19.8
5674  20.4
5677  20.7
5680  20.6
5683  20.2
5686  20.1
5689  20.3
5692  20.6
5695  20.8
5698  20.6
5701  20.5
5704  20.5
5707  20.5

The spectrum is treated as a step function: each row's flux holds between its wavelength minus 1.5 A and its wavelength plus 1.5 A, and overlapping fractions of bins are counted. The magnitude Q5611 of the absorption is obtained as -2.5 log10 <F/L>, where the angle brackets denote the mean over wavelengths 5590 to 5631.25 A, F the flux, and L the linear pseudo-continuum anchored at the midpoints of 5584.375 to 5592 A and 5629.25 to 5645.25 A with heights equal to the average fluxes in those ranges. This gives 0.020 mag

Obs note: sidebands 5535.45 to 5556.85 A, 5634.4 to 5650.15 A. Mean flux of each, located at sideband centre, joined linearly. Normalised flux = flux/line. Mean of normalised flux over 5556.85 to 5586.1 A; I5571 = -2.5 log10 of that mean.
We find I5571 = 0.05 mag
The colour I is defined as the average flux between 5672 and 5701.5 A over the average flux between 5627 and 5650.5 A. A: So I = 1.0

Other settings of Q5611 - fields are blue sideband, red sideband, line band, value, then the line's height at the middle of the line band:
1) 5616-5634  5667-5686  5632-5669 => -0.02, 19.5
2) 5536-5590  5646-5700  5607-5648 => 0.02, 19.6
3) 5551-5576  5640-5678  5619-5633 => 0.05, 19.6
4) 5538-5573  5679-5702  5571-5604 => 0.09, 19.6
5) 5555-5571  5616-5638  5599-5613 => 0.04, 19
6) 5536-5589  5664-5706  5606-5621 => 0.04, 19.5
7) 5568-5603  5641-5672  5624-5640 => -0.01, 19.1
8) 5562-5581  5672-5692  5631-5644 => -0.01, 19.6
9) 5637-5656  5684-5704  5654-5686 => 0.02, 20.3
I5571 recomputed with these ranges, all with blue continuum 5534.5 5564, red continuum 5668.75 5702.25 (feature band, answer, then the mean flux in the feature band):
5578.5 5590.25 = 0.09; 18.1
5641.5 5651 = 0.00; 20.2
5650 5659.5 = 0.01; 20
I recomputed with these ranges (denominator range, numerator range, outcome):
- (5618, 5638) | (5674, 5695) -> 1.08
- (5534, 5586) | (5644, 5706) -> 1.06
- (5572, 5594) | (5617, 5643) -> 1.06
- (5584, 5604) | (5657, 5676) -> 1.10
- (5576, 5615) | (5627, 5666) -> 1.08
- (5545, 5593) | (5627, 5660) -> 1.05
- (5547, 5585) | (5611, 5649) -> 1.01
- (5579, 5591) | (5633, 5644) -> 1.10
